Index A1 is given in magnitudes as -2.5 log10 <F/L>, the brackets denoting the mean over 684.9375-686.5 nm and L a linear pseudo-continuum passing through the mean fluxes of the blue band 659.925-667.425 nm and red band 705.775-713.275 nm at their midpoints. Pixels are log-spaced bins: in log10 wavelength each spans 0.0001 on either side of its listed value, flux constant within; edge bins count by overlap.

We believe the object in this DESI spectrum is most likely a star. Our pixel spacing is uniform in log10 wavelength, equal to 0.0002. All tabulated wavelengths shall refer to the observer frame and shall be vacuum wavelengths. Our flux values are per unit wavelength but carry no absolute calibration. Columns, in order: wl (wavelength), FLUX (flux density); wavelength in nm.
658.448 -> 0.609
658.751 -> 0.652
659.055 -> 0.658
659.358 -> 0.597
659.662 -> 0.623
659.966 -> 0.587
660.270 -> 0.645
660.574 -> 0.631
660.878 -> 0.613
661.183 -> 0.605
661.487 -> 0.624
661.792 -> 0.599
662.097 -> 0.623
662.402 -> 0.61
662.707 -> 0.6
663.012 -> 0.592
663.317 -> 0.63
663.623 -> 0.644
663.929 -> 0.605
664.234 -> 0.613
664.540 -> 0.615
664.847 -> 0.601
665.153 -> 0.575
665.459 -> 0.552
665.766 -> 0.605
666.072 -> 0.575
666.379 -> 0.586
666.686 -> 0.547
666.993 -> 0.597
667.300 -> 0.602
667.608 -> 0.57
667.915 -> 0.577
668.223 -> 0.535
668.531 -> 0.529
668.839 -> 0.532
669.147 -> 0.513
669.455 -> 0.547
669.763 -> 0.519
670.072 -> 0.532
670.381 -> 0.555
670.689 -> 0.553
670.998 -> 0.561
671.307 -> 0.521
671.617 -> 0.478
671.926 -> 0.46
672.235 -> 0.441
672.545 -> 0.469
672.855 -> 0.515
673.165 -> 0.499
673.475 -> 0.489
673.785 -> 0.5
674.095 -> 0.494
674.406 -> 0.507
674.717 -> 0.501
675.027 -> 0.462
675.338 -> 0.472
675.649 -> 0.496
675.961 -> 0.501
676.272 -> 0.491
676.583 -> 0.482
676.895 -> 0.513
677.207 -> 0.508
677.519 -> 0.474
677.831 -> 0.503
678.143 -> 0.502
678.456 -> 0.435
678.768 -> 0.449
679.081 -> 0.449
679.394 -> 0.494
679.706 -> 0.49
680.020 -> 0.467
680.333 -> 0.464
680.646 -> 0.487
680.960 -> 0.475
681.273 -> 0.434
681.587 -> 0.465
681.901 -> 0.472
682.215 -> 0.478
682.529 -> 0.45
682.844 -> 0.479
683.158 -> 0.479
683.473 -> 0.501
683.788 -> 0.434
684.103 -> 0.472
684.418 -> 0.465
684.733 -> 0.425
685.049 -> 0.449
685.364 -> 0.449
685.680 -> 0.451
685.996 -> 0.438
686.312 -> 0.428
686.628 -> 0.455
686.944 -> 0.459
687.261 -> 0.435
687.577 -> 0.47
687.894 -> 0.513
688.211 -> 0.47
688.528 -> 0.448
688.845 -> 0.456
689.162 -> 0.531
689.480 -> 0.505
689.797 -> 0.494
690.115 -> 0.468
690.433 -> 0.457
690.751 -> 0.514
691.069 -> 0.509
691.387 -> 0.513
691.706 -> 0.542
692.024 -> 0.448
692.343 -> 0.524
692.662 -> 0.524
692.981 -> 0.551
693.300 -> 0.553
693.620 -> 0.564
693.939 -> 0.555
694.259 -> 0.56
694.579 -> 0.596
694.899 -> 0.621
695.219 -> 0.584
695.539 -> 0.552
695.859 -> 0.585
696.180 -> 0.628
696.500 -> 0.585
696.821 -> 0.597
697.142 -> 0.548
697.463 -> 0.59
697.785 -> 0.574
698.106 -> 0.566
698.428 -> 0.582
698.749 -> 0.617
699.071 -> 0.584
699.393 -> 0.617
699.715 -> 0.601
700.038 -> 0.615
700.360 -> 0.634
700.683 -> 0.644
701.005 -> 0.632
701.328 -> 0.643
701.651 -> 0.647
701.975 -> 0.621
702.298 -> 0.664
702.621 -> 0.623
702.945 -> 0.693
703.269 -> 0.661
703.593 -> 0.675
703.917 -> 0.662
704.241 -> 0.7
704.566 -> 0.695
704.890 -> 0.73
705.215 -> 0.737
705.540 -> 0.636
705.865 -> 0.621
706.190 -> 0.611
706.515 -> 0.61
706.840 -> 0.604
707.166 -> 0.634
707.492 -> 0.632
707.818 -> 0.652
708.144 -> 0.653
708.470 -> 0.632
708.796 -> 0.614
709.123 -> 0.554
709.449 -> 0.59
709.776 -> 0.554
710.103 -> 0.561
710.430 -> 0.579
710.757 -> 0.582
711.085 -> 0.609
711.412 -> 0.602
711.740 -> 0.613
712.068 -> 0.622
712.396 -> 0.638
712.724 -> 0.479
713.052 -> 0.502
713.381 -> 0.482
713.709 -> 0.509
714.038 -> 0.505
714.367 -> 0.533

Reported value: 0.33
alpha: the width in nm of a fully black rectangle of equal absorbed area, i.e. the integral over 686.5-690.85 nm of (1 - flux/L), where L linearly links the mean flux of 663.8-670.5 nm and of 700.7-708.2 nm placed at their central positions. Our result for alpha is 0.99 nm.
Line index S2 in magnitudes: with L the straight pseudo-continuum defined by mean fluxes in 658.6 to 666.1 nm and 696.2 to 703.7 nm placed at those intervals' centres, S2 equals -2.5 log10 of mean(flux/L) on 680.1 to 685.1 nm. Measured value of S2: 0.30 mag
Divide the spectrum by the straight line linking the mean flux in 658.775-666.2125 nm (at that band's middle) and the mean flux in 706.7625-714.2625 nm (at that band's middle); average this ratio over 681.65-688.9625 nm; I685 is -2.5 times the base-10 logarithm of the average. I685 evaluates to 0.28 mag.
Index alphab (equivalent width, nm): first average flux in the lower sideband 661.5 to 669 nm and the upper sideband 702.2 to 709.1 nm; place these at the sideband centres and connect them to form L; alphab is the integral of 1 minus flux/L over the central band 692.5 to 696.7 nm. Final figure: 0.40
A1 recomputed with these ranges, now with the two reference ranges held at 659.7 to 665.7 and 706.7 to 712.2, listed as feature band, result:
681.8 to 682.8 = 0.28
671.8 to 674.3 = 0.25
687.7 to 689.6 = 0.24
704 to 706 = -0.14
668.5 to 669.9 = 0.15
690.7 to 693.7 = 0.16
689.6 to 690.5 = 0.26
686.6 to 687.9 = 0.30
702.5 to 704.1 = -0.10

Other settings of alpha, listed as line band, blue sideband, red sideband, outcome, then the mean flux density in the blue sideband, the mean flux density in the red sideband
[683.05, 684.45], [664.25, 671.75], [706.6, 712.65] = 0.26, 0.558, 0.605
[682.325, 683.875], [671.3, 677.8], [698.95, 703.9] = 0.19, 0.489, 0.638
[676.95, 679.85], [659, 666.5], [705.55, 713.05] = 0.60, 0.608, 0.601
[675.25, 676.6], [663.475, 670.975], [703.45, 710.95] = 0.22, 0.57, 0.631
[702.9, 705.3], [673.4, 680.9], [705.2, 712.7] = -0.41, 0.484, 0.61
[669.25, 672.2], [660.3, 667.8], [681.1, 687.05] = 0.17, 0.601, 0.457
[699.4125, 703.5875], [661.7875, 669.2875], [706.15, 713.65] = -0.36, 0.585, 0.59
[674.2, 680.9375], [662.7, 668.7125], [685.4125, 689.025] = 0.42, 0.587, 0.457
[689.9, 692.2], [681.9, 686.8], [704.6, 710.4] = 0.06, 0.457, 0.625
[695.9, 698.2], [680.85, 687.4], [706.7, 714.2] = -0.29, 0.457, 0.583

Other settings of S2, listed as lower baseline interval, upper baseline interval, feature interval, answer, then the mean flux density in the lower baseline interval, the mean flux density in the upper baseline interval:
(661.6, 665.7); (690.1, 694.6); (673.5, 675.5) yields 0.17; 0.605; 0.525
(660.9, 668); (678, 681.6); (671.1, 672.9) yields 0.11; 0.598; 0.468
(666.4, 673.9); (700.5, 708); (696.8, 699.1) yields 0.09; 0.528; 0.653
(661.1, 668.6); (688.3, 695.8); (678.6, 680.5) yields 0.19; 0.593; 0.525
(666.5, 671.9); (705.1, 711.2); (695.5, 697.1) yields 0.00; 0.543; 0.613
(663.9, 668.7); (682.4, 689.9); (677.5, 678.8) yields 0.08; 0.579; 0.465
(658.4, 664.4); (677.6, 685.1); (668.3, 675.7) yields 0.07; 0.618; 0.468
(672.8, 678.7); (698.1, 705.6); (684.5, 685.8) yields 0.23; 0.491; 0.647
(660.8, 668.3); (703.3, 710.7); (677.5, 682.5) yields 0.28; 0.596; 0.633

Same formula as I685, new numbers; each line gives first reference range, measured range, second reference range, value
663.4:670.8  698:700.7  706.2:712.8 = -0.02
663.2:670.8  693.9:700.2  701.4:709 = 0.08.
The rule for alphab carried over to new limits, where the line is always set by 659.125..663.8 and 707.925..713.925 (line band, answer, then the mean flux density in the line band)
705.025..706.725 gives -0.184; 0.643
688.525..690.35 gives 0.332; 0.486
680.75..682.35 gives 0.358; 0.465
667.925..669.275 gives 0.171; 0.533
